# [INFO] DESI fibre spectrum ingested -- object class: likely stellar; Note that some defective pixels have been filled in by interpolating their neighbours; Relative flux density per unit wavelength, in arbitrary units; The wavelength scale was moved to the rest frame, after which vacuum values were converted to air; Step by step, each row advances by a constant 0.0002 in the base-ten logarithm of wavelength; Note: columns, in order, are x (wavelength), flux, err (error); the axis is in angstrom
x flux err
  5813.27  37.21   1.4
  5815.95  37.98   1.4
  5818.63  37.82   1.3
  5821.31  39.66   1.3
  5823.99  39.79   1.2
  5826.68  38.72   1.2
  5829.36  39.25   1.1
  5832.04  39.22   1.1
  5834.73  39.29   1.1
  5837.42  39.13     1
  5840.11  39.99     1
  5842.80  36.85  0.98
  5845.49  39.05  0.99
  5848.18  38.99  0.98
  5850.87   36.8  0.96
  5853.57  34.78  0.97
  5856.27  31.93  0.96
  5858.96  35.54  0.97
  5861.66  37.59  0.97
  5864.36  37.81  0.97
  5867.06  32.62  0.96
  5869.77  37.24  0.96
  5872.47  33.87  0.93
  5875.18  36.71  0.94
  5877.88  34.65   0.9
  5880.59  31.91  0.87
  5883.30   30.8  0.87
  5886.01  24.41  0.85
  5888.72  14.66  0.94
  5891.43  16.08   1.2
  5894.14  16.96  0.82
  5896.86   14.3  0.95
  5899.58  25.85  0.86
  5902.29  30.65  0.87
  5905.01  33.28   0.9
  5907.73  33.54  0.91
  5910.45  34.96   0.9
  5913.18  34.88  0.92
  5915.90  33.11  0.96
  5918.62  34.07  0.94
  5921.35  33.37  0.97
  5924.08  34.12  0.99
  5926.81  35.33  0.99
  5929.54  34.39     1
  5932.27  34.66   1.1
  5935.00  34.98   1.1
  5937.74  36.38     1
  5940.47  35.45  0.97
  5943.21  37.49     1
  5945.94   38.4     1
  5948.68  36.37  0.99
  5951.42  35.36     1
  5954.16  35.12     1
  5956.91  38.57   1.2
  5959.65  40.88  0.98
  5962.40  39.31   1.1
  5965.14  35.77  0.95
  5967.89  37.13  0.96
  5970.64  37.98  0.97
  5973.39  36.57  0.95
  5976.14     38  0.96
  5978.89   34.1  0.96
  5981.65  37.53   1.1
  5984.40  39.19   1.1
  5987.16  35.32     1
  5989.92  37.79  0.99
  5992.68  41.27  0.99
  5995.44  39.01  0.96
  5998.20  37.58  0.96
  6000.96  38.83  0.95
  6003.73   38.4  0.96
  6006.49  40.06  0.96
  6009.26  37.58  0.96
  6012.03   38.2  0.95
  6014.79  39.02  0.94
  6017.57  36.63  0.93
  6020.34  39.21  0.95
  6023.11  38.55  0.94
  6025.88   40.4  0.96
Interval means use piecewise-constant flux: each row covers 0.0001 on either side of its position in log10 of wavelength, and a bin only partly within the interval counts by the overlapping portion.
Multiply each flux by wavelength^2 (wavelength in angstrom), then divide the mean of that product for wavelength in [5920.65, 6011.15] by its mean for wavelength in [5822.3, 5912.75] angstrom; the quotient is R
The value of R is 1.2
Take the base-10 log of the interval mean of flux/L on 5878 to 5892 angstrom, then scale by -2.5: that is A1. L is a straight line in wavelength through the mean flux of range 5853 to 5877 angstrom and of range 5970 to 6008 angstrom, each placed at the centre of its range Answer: 0.390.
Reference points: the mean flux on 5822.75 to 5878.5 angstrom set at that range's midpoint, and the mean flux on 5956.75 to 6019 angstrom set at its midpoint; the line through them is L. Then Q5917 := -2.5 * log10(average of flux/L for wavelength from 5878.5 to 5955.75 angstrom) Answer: 0.203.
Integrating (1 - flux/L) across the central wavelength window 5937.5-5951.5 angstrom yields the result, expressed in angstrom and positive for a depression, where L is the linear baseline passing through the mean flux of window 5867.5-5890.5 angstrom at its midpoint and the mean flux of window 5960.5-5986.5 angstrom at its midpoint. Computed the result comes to -0.6 angstrom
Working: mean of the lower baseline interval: 30.3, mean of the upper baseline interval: 37.3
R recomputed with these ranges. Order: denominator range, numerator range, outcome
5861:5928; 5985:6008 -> 1.31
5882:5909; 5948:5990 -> 1.59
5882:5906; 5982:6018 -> 1.74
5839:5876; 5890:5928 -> 0.82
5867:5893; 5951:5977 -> 1.33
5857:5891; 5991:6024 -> 1.27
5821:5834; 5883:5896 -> 0.51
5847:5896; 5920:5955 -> 1.17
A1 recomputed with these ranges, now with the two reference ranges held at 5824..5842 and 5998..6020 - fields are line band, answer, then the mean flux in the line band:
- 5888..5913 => 0.47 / 25.2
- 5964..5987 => 0.05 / 37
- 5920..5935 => 0.13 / 34.4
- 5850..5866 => 0.10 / 35.7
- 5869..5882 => 0.13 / 34.8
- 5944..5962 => 0.03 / 37.6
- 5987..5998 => 0.00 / 38.6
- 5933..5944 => 0.08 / 35.9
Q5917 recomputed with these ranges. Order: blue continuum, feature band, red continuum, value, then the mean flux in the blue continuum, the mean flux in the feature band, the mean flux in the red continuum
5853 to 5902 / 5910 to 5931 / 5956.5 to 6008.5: -0.045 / 29.2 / 34.2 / 38.1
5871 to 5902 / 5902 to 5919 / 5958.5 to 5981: -0.159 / 25.7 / 33.6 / 37.4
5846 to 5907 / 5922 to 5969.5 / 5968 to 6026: -0.047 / 30.5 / 36.4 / 38.1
